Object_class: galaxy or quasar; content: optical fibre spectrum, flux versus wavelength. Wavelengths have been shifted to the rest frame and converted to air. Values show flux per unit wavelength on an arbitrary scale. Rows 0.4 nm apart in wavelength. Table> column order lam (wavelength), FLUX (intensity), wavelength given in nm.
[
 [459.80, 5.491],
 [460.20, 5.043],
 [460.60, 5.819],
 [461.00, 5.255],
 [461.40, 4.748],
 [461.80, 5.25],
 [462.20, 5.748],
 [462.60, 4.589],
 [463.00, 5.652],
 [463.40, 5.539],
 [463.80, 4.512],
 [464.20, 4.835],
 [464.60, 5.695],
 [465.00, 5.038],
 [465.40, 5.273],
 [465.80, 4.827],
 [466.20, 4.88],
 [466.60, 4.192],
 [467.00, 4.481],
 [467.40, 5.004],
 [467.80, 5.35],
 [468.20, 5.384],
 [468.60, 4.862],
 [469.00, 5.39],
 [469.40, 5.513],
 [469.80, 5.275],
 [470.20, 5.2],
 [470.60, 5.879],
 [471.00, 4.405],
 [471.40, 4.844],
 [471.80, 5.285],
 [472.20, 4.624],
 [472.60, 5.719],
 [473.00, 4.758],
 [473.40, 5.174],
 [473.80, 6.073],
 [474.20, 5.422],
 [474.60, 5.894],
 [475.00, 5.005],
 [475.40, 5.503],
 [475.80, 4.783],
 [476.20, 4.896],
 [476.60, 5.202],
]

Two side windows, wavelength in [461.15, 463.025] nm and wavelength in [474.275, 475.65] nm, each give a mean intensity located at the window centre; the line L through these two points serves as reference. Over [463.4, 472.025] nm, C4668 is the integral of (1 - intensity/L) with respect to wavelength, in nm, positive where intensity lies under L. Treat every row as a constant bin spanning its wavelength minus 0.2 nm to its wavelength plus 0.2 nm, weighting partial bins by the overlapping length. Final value 0.35 nm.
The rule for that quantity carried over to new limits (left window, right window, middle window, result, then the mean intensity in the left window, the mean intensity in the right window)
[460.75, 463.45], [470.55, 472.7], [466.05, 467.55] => 0.15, 5.25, 5.05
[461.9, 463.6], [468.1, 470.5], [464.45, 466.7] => 0.14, 5.37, 5.29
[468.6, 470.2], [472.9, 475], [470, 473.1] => 0.16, 5.3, 5.45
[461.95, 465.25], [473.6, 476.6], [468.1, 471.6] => 0.06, 5.2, 5.36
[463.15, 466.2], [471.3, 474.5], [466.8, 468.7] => 0.05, 5.1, 5.27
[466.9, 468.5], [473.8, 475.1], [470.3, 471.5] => 0.05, 5.08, 5.57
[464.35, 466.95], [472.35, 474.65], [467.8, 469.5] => -0.04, 4.95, 5.46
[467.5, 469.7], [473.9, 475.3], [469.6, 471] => 0.01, 5.29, 5.49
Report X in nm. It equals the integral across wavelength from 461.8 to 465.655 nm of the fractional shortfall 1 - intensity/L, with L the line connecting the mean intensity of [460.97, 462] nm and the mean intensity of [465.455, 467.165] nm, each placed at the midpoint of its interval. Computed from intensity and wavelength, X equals -0.27 nm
